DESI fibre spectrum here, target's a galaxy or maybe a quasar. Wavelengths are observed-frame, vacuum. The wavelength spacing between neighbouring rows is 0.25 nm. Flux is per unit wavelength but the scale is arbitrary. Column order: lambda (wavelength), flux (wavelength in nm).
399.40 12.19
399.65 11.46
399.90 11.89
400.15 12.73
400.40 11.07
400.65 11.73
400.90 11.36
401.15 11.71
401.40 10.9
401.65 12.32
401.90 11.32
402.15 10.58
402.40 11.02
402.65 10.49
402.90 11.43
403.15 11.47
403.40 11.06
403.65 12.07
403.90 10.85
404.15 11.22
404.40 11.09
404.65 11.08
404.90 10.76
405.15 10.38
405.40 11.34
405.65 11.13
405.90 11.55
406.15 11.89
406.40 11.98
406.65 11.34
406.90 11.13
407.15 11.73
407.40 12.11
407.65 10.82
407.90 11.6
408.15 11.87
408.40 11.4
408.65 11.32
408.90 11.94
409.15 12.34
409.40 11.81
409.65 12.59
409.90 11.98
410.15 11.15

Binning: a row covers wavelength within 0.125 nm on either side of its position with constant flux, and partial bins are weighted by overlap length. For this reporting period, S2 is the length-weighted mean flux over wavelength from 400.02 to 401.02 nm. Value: 11.7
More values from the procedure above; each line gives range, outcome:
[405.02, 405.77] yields 10.9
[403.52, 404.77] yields 11.3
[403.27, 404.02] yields 11.3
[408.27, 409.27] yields 11.7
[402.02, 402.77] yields 10.7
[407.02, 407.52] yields 11.9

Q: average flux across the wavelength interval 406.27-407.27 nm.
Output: 11.5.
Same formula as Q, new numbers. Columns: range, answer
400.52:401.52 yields 11.4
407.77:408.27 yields 11.7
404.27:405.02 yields 11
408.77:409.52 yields 12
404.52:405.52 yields 10.9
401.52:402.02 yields 11.8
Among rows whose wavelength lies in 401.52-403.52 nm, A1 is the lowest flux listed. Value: 10.49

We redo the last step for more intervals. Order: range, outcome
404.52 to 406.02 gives 10.38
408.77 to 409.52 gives 11.81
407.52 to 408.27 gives 10.82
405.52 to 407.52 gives 11.13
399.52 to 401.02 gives 11.07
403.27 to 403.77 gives 11.06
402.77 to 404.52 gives 10.85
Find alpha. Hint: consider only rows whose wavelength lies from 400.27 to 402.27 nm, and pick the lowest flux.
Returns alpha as 10.58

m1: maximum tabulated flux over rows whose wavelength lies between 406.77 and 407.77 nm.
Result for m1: 12.11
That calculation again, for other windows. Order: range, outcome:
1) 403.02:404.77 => 12.07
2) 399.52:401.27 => 12.73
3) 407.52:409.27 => 12.34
